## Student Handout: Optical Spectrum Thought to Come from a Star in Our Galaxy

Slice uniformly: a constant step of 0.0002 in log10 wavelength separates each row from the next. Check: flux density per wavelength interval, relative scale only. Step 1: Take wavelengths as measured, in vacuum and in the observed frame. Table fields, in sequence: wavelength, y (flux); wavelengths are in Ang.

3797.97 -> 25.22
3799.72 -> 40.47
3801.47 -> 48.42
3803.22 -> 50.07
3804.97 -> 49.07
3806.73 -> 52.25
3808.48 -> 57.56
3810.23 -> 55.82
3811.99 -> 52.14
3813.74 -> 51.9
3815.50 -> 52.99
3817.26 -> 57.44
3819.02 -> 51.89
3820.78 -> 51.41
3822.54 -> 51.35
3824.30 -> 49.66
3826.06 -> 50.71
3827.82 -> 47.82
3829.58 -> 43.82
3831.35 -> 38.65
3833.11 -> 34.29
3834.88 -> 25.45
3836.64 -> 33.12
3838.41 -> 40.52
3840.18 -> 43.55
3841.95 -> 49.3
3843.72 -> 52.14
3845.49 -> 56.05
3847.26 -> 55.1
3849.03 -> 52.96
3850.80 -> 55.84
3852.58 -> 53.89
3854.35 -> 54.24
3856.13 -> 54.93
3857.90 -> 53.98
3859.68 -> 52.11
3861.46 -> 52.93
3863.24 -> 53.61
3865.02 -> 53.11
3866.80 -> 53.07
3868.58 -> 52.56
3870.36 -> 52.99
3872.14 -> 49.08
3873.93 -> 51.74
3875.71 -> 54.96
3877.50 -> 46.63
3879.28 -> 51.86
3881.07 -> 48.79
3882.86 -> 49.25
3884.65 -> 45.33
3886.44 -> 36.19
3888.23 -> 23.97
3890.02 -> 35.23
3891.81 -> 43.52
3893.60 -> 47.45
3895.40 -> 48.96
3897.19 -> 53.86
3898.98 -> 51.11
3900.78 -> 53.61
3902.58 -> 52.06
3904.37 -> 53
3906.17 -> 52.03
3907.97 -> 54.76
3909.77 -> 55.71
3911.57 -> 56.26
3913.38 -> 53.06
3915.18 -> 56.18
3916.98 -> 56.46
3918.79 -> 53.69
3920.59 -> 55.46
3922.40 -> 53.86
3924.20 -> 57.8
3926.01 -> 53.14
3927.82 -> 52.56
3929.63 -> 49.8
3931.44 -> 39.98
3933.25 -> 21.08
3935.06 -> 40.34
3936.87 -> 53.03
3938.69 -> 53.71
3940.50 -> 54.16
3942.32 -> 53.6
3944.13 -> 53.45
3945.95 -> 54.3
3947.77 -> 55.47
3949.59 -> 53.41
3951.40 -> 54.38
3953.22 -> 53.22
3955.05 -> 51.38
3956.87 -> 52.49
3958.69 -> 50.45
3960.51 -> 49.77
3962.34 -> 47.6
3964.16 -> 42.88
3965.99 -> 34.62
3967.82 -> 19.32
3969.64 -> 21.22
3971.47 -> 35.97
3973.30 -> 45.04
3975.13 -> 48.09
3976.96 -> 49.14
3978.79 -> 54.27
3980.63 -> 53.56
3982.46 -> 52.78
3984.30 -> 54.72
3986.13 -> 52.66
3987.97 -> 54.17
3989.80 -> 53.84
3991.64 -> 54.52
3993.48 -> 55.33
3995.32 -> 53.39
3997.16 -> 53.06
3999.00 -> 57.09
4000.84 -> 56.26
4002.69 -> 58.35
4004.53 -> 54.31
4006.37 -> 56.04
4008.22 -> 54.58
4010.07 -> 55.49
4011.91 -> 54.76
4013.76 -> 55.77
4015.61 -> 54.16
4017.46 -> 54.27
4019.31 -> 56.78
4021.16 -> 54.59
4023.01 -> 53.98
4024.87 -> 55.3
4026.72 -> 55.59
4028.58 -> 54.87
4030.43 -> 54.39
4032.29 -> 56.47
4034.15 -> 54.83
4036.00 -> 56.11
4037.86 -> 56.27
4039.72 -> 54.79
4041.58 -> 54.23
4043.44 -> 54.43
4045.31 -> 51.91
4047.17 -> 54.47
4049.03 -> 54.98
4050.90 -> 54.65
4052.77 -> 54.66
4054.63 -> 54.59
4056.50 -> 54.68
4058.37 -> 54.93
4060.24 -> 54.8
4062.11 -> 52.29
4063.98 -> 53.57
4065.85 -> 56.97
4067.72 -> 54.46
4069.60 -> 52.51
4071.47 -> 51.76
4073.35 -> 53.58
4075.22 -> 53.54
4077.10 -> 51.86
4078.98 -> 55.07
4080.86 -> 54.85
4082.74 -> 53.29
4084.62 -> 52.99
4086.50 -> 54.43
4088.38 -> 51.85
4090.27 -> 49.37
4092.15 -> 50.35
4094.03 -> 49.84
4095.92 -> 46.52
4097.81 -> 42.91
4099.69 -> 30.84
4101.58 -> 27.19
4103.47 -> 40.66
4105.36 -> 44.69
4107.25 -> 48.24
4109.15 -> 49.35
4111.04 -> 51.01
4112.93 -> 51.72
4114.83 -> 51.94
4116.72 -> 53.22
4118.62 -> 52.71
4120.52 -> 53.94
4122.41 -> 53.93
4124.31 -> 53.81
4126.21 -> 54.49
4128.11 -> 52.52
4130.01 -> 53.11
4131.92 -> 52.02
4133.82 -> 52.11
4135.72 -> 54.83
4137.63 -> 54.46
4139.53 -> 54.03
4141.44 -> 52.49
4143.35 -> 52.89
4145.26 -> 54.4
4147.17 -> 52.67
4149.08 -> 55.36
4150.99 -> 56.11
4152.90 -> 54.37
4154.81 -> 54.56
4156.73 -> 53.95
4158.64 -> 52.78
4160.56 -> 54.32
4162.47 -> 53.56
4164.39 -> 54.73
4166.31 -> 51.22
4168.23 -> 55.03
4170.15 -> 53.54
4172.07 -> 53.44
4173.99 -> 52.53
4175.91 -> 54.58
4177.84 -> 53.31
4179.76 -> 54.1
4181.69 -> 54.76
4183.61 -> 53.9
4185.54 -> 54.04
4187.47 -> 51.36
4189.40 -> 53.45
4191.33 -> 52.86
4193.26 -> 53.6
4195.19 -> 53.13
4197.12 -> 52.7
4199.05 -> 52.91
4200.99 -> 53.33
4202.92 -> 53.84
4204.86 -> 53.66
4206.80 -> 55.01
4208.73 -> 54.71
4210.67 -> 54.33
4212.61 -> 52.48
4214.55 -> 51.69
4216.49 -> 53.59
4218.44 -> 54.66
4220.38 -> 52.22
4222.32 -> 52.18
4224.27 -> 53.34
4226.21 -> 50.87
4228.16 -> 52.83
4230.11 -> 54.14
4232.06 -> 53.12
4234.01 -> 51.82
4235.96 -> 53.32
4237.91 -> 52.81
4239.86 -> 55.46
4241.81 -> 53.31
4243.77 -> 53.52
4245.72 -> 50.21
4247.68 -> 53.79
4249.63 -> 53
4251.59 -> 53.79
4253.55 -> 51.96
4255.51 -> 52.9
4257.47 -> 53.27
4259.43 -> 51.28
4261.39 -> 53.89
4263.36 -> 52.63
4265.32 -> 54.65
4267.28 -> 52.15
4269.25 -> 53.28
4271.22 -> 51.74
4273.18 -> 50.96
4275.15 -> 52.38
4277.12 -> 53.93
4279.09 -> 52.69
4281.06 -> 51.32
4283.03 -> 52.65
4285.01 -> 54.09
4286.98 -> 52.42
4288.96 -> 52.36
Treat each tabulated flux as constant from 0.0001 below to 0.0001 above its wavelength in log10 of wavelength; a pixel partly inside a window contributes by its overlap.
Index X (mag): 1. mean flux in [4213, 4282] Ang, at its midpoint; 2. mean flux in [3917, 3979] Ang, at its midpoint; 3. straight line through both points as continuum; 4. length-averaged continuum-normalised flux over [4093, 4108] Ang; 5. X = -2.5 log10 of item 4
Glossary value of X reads 0.21 mag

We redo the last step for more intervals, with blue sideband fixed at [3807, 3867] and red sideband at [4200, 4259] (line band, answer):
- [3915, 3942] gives 0.01 mag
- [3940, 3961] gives -0.05 mag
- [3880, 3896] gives 0.19 mag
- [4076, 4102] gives 0.08 mag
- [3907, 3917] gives -0.10 mag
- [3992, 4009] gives -0.08 mag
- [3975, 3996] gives -0.04 mag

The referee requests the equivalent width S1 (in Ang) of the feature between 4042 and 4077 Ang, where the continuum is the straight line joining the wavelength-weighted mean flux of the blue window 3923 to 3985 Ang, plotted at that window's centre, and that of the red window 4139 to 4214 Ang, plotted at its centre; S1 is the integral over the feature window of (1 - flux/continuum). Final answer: -2.5 Ang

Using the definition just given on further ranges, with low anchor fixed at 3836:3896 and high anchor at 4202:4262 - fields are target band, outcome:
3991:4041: -4.6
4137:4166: -1.0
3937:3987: 1.7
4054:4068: -0.9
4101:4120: 1.5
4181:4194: -0.2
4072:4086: -0.6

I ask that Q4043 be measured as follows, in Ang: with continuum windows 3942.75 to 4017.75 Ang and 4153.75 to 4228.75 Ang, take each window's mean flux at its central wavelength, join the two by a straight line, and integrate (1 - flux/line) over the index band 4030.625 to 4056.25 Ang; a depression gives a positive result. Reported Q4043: -1.7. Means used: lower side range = 50.6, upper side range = 53.4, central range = 54.8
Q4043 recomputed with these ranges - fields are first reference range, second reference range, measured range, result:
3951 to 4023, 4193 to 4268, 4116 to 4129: -0.38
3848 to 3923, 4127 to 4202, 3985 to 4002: -0.84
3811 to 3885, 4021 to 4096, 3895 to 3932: -1.63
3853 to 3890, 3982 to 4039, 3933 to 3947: 0.76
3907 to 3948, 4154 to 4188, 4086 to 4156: 3.59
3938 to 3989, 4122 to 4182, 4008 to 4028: -2.04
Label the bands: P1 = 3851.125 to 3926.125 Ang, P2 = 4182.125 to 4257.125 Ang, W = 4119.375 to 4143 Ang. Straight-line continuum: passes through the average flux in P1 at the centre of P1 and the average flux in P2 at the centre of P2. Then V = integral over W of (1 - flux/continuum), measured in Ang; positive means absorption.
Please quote -0.4 Ang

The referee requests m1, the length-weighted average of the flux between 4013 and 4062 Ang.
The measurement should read 54.8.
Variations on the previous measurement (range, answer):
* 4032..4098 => 53.4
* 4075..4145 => 50.4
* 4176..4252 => 53.3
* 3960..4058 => 51.9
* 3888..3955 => 50.7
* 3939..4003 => 49.8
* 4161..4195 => 53.5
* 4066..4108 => 48.8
